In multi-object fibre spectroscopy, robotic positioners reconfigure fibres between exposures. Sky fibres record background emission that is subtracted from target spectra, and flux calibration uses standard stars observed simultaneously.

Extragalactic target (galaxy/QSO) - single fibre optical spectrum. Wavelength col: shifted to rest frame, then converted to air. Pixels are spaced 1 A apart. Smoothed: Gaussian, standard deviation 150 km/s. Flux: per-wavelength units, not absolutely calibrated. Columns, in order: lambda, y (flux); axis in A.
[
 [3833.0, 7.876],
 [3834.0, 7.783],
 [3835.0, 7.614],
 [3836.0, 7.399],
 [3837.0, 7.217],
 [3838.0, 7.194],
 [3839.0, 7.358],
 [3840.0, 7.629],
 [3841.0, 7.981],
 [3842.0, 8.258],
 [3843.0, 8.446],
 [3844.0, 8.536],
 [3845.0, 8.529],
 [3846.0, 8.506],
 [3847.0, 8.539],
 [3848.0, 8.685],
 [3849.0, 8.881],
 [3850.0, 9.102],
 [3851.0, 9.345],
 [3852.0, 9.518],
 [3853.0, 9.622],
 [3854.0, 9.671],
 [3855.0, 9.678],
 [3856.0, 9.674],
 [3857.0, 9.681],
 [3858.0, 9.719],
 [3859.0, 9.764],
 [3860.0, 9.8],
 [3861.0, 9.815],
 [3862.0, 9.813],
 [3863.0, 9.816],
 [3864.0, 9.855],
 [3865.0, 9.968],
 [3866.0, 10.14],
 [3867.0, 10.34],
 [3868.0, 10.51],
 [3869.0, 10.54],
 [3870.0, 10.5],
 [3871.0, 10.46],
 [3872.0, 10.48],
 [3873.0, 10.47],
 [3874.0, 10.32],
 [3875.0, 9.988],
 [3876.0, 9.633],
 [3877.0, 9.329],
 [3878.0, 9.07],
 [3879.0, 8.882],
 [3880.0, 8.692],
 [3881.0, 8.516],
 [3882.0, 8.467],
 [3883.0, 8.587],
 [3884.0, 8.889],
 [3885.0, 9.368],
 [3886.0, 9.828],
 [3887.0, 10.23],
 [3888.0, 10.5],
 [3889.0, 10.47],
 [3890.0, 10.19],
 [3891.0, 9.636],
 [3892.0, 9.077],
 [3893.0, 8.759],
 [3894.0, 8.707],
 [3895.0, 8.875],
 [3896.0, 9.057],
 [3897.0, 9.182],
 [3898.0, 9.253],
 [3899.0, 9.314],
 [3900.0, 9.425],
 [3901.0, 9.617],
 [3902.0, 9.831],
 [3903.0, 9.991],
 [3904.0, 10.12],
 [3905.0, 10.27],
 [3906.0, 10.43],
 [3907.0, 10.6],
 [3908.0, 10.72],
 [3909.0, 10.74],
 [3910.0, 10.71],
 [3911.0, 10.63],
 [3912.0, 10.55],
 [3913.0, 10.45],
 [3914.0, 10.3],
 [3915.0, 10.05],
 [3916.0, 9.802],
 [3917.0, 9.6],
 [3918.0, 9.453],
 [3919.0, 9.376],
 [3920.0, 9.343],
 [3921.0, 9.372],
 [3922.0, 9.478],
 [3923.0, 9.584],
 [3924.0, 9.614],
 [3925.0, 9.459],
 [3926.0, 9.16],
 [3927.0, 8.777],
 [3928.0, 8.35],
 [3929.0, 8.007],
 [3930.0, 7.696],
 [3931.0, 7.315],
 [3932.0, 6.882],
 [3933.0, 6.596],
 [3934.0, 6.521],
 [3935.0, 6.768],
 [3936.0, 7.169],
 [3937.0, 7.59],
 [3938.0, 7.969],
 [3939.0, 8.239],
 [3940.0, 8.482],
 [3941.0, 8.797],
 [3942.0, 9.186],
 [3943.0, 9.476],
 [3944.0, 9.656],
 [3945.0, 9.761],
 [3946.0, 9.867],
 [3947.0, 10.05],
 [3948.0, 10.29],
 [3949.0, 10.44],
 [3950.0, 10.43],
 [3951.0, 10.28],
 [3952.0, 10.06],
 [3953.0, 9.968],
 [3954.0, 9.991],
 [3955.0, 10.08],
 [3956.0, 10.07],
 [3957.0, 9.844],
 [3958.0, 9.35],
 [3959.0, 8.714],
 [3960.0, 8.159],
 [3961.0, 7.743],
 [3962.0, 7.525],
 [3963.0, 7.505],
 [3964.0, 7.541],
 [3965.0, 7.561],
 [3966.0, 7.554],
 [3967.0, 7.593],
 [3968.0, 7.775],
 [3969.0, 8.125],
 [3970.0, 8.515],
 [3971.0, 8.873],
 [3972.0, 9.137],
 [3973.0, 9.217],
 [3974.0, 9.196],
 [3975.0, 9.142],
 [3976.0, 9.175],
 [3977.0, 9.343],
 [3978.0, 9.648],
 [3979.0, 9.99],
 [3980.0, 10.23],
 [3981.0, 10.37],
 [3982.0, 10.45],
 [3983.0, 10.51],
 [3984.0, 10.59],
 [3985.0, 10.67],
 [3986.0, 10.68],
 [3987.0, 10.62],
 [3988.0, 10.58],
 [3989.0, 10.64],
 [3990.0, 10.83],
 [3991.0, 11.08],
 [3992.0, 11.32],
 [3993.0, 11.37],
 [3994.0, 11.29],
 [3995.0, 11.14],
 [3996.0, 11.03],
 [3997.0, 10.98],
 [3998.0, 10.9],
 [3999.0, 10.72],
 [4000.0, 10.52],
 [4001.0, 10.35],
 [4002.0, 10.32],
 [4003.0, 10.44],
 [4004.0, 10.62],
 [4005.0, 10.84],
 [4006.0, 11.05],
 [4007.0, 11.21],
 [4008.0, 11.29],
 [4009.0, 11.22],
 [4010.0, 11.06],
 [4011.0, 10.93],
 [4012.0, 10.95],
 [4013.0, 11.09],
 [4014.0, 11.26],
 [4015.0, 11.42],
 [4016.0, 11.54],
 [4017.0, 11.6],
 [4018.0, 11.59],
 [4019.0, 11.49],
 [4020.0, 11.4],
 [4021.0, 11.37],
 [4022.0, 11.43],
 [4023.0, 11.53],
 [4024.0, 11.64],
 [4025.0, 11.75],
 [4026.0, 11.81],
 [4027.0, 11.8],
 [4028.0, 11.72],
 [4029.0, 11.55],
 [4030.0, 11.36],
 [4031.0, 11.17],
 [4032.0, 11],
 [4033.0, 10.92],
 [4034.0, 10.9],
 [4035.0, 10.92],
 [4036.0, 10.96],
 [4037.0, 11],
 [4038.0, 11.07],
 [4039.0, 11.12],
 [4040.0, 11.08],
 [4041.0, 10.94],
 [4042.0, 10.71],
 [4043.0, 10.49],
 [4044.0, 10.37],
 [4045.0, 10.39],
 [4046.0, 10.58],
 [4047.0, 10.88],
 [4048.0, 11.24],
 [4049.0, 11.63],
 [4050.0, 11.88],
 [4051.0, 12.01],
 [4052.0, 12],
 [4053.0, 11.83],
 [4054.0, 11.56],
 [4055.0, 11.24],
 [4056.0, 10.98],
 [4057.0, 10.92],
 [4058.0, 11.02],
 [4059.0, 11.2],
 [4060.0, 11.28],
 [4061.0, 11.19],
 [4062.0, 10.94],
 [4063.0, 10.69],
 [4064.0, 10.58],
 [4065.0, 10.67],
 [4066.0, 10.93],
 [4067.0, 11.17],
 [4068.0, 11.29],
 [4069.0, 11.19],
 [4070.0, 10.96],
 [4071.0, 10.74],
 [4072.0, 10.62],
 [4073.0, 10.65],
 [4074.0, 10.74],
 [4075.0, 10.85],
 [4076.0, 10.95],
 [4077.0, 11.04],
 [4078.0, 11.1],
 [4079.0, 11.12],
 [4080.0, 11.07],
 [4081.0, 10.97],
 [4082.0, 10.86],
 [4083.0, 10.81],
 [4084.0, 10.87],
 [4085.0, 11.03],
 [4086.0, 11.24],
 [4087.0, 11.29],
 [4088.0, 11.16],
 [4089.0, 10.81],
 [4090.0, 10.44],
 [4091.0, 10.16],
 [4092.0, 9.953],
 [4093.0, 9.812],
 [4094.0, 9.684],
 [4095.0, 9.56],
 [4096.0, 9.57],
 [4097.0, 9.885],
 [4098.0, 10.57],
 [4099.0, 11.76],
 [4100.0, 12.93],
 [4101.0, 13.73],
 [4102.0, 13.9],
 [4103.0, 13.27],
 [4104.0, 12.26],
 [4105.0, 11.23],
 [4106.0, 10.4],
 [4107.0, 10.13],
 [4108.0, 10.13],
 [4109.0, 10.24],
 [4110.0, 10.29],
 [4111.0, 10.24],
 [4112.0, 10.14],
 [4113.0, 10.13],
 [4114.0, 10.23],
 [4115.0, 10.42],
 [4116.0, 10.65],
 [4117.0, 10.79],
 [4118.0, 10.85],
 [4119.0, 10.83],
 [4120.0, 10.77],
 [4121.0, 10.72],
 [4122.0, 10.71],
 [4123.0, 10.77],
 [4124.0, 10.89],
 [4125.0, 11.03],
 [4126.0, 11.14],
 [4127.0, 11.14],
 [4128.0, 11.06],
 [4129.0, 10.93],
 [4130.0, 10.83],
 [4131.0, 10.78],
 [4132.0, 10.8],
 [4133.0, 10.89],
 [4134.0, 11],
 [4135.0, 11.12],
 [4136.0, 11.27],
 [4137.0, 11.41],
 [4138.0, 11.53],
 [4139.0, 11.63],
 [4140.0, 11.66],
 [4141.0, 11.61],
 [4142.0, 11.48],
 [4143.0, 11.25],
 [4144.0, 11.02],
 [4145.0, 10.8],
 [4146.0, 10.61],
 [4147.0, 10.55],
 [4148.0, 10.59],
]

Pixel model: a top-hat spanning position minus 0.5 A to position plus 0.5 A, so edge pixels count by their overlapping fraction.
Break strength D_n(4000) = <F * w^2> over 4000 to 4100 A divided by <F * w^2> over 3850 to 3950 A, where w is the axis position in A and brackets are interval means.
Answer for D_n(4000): 1.3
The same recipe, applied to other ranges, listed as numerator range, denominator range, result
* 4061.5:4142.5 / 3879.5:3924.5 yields 1.25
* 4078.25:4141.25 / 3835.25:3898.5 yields 1.33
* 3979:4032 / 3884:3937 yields 1.25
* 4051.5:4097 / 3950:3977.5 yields 1.30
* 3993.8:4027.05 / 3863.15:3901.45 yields 1.24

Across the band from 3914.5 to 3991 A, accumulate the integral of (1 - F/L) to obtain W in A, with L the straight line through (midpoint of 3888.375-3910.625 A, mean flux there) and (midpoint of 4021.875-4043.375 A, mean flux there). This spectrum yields 9.1 A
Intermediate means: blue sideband 9.78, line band 9.12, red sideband 11.2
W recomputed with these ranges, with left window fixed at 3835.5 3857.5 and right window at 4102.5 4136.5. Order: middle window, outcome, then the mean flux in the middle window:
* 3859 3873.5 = -2.30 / 10.2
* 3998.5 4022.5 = -2.72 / 11.1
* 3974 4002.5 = -2.13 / 10.5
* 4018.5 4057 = -4.13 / 11.3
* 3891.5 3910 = -1.31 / 9.69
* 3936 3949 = 0.42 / 9.09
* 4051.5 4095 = -1.91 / 10.9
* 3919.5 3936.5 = 1.88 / 8.24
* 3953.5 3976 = 2.25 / 8.61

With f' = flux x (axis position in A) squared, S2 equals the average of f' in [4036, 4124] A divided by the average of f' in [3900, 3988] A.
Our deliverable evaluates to 1.26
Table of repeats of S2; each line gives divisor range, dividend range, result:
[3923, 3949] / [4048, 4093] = 1.38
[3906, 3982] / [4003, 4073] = 1.29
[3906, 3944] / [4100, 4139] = 1.35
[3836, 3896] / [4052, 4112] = 1.31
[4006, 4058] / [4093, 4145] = 1.02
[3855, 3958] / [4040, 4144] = 1.27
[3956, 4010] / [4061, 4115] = 1.16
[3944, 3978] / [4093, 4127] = 1.29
